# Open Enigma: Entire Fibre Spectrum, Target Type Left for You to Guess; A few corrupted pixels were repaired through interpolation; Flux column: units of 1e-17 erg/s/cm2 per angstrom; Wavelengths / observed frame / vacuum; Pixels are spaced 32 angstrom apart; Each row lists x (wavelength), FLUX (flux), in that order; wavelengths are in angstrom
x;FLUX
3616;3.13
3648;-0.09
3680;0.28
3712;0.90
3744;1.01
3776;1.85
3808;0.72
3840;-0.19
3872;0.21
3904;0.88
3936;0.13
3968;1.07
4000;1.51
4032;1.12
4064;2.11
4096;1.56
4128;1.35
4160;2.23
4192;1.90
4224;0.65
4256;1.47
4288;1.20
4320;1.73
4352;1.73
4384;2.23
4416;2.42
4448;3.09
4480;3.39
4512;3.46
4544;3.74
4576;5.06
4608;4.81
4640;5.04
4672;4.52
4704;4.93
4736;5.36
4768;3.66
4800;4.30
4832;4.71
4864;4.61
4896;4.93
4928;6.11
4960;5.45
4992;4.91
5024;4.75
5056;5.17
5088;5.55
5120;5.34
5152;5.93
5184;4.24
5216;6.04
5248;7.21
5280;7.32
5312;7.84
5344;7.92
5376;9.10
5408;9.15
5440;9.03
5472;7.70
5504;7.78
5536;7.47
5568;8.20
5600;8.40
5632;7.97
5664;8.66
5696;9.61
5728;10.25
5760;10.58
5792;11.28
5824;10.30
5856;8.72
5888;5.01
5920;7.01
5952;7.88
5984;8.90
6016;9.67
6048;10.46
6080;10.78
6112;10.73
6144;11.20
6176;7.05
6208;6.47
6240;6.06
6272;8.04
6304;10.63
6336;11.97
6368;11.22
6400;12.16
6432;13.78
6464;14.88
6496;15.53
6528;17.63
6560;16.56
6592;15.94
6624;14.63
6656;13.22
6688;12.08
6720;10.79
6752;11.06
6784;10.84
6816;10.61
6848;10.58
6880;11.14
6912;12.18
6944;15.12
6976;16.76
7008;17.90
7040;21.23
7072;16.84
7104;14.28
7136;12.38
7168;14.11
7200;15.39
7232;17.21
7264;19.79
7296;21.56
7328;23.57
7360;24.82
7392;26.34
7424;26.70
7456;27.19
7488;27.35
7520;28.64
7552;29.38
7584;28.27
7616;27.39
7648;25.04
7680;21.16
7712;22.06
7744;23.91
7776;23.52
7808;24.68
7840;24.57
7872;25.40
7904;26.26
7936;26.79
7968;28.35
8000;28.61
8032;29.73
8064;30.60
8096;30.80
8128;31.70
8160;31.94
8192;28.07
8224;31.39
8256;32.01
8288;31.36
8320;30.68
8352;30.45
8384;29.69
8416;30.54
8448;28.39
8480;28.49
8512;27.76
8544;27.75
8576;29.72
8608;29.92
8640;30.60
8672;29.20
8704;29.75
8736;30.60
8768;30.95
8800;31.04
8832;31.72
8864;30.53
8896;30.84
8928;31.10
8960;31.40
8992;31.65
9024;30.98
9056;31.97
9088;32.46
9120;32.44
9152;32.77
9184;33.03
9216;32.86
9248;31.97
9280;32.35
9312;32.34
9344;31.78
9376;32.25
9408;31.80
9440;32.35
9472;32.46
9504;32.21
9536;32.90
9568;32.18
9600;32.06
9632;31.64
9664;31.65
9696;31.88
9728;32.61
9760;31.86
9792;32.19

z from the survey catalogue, 0.000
